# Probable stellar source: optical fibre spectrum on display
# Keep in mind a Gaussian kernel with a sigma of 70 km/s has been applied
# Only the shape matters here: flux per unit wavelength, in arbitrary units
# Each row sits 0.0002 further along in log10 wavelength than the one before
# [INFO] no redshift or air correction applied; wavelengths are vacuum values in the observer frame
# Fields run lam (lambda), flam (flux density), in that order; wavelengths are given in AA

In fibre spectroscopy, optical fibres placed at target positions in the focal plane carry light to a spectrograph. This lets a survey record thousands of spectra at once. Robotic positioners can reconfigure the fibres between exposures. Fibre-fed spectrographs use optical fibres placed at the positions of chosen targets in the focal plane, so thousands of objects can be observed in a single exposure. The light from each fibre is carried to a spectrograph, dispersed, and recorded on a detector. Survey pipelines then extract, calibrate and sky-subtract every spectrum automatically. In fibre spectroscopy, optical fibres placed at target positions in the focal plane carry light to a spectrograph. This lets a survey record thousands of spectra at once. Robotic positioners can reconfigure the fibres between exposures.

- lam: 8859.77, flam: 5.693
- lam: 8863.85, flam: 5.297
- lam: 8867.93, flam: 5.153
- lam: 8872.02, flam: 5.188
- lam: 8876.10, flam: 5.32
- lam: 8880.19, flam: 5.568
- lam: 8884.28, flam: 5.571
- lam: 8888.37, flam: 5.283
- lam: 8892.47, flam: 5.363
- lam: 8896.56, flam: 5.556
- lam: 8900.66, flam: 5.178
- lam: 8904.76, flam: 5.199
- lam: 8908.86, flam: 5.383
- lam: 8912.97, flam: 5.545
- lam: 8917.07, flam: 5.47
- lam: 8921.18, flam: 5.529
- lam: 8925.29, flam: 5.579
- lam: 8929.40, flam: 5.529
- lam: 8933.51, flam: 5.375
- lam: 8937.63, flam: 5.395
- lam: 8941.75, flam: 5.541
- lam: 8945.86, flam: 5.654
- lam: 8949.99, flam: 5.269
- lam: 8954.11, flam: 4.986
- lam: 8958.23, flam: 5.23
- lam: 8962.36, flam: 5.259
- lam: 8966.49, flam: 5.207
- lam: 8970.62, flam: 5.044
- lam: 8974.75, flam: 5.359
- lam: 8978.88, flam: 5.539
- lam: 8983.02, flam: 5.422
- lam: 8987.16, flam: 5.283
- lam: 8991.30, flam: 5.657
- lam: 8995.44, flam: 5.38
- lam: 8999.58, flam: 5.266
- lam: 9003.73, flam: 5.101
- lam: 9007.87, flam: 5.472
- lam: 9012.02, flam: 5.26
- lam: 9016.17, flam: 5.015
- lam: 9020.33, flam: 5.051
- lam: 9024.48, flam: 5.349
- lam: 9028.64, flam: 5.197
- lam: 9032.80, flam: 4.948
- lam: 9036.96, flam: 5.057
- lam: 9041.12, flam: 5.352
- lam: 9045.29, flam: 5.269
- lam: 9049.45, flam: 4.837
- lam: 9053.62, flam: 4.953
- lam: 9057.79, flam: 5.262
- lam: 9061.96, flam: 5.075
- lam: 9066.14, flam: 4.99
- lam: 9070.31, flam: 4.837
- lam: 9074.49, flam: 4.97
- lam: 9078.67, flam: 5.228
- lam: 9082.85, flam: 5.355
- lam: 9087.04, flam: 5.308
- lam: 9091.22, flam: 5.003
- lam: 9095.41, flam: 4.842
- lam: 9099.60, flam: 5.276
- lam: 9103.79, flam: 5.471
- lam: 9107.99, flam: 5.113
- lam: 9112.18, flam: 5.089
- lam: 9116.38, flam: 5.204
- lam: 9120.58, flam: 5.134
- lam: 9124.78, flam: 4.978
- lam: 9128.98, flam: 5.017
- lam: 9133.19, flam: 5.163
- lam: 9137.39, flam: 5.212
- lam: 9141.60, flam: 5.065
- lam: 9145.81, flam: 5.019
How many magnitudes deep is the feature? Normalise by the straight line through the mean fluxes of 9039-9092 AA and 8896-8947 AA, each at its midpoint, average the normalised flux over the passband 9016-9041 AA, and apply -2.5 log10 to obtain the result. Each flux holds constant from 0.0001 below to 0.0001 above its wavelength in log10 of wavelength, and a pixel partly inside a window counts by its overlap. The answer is 0.02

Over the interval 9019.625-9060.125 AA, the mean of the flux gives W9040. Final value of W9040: 5.13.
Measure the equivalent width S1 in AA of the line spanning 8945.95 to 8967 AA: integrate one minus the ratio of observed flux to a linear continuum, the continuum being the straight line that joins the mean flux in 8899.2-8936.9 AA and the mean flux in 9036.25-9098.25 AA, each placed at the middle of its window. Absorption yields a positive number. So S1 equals 0.4 AA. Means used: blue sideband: 5.42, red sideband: 5.09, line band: 5.23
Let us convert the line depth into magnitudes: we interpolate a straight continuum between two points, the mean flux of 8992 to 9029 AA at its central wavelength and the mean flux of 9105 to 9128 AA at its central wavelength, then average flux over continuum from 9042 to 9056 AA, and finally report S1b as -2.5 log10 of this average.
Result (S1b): 0.03 mag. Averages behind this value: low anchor 5.25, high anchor 5.11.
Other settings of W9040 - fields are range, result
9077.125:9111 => 5.2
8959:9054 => 5.23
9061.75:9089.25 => 5.11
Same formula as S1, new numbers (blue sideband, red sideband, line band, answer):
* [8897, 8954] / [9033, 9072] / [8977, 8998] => -0.8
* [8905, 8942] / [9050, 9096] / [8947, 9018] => 0.3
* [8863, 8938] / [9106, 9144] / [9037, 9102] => 0.9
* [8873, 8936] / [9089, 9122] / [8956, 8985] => 0.2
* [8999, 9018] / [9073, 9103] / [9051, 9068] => 0.4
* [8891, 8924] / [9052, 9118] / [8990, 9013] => -0.4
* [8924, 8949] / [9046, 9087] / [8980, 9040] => 0.1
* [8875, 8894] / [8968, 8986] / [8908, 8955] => -0.6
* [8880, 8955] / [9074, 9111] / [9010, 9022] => 0.4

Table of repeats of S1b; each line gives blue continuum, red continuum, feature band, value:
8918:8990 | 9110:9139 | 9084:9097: 0.02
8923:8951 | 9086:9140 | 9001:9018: 0.03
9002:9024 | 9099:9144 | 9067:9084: 0.02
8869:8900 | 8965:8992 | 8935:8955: -0.01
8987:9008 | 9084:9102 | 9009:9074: 0.03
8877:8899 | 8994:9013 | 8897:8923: 0.01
